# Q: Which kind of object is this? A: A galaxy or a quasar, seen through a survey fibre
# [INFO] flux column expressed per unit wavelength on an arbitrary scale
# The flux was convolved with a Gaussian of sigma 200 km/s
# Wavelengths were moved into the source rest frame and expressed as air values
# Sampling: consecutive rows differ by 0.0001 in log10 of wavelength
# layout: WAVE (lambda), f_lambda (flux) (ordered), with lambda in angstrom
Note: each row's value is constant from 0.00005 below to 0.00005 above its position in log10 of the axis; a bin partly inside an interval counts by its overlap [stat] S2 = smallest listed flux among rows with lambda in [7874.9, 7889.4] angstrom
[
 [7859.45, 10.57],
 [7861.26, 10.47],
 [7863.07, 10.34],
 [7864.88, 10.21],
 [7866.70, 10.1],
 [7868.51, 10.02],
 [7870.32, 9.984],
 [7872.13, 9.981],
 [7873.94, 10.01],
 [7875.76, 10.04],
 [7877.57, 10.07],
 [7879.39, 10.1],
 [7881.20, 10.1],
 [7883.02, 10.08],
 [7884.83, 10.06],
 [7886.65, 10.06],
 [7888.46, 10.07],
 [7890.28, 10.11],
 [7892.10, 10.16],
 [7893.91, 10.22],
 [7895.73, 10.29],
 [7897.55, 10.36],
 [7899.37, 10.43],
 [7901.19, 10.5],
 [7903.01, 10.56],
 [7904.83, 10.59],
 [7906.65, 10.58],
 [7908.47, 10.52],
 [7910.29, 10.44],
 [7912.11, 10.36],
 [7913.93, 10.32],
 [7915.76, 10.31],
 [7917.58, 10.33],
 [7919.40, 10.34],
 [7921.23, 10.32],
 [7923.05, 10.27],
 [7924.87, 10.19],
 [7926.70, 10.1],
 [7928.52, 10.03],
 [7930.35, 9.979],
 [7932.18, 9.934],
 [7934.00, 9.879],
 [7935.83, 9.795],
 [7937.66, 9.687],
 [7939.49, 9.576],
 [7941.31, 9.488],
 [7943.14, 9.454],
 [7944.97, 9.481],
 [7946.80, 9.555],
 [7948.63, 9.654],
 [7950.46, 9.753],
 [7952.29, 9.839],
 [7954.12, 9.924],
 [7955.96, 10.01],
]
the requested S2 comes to 10.04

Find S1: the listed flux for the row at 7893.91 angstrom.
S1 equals 10.22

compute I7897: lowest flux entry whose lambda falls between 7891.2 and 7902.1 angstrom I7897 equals 10.16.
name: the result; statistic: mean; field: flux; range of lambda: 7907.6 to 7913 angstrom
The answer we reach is 10.4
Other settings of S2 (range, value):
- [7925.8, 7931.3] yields 9.979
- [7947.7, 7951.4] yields 9.654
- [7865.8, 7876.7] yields 9.981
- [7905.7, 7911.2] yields 10.44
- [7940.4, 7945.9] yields 9.454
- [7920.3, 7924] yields 10.27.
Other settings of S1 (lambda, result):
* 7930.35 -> 9.979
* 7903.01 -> 10.56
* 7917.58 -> 10.33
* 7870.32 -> 9.984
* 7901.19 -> 10.5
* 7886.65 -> 10.06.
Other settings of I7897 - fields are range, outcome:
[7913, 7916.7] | 10.31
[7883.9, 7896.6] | 10.06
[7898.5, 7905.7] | 10.43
